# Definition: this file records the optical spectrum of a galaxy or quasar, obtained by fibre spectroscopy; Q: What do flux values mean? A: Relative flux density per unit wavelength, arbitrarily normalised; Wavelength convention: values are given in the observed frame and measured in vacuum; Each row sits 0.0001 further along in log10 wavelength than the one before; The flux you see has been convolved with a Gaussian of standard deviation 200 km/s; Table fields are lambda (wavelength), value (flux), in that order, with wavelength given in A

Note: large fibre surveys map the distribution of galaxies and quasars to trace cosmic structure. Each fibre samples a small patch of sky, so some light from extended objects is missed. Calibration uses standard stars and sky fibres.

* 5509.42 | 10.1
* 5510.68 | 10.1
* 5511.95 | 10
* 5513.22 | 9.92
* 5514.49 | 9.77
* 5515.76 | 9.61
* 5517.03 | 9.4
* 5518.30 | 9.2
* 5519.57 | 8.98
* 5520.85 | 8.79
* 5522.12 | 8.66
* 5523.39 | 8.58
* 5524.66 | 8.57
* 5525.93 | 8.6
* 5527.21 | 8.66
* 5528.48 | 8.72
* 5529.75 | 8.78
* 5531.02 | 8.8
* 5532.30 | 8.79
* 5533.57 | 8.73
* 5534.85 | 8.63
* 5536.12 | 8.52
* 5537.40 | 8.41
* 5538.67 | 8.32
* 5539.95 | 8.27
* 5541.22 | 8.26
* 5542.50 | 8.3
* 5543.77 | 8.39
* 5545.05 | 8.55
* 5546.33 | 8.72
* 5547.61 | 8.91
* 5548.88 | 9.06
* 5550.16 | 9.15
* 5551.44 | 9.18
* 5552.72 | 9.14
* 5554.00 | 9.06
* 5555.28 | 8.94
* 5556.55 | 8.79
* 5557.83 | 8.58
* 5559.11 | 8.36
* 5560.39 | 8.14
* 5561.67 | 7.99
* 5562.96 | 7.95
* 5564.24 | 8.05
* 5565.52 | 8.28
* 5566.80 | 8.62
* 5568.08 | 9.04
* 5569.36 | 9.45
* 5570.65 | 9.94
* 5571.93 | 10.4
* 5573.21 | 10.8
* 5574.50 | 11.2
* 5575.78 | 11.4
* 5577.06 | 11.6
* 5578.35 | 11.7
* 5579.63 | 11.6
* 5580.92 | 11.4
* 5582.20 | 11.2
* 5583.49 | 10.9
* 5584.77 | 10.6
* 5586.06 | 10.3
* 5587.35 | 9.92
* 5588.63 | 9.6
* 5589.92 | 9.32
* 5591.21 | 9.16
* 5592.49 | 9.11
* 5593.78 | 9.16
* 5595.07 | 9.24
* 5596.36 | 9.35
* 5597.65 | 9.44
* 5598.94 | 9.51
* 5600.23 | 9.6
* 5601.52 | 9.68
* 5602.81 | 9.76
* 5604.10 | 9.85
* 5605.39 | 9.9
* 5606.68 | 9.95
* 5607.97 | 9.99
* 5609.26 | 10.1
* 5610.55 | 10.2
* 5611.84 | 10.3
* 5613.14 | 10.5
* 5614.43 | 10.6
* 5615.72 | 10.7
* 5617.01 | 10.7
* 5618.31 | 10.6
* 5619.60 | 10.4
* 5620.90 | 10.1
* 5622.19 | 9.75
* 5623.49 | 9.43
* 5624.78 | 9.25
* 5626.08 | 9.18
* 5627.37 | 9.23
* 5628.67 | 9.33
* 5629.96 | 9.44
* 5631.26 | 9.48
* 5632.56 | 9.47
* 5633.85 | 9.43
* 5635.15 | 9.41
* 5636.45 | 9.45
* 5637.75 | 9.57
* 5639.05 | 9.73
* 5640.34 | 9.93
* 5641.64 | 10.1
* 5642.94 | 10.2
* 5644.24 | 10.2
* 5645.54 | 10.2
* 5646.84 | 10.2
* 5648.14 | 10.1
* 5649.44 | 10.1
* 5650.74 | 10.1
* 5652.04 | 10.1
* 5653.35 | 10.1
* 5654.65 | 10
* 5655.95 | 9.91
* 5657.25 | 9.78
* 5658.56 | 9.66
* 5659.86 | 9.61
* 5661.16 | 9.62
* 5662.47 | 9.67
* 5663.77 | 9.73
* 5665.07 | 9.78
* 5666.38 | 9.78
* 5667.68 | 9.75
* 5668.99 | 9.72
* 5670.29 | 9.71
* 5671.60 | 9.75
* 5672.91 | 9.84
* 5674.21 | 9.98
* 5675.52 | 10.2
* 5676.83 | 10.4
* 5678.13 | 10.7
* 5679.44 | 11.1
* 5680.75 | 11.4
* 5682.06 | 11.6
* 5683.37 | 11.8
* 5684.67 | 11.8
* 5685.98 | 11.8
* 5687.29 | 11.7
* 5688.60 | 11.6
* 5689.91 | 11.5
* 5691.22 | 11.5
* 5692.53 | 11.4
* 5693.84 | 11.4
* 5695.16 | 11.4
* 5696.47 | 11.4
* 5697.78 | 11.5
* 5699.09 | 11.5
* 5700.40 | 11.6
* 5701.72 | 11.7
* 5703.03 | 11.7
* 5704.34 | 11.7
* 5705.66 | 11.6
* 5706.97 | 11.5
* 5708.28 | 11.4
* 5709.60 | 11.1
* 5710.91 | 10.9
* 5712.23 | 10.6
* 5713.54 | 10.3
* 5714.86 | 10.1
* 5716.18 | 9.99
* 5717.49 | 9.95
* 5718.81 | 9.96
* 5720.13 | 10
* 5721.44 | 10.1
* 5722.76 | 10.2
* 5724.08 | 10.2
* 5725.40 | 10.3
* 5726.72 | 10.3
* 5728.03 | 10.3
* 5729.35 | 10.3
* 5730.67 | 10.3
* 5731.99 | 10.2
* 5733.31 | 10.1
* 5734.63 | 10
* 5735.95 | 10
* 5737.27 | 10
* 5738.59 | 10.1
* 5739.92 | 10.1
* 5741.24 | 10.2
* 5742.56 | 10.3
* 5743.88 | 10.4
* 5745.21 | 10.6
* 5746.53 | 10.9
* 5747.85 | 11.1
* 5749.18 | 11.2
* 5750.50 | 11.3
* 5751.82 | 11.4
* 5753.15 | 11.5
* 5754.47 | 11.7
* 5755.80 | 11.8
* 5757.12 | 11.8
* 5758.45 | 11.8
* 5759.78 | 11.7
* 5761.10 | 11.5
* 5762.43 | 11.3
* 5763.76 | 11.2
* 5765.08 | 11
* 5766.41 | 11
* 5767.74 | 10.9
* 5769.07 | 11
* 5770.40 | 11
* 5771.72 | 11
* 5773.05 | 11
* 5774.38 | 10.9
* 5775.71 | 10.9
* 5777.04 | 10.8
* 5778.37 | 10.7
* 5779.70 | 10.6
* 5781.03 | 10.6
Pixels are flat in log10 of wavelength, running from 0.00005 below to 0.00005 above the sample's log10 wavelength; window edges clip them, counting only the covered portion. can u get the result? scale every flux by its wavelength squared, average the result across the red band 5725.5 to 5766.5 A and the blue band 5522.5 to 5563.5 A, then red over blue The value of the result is 1.3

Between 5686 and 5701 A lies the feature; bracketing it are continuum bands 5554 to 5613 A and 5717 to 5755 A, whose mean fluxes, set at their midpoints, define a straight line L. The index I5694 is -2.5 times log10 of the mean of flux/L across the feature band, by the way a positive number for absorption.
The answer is -0.13 mag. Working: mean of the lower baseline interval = 9.74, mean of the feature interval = 11.5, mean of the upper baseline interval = 10.4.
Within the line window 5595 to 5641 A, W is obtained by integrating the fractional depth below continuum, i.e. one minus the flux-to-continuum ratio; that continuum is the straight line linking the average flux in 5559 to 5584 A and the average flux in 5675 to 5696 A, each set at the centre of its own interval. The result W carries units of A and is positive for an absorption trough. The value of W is 3.06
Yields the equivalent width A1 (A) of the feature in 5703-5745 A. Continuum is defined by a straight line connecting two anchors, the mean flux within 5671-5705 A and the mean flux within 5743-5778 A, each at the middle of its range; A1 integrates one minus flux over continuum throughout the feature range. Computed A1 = 2.9 A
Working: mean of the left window 11.2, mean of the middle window 10.4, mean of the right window 11.2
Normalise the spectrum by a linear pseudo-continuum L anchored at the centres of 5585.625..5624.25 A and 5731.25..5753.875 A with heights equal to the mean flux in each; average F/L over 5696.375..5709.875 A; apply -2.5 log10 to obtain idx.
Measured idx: -0.12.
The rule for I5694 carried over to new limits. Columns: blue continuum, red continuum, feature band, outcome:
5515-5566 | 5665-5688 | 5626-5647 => 0.041 mag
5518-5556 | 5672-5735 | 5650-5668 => 0.050 mag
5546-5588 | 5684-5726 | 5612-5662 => 0.050 mag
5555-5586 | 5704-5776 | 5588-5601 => 0.067 mag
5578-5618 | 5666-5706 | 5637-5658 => 0.065 mag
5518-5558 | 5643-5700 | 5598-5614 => -0.033 mag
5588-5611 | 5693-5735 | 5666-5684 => -0.006 mag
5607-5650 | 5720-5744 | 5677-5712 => -0.137 mag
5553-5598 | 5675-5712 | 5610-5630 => 0.034 mag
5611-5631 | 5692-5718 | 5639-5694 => 0.021 mag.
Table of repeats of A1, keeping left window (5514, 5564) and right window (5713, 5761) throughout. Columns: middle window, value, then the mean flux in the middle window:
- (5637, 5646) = -0.3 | 9.98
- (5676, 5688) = -1.5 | 11.4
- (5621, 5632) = 0.1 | 9.42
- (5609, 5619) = -1.1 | 10.5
